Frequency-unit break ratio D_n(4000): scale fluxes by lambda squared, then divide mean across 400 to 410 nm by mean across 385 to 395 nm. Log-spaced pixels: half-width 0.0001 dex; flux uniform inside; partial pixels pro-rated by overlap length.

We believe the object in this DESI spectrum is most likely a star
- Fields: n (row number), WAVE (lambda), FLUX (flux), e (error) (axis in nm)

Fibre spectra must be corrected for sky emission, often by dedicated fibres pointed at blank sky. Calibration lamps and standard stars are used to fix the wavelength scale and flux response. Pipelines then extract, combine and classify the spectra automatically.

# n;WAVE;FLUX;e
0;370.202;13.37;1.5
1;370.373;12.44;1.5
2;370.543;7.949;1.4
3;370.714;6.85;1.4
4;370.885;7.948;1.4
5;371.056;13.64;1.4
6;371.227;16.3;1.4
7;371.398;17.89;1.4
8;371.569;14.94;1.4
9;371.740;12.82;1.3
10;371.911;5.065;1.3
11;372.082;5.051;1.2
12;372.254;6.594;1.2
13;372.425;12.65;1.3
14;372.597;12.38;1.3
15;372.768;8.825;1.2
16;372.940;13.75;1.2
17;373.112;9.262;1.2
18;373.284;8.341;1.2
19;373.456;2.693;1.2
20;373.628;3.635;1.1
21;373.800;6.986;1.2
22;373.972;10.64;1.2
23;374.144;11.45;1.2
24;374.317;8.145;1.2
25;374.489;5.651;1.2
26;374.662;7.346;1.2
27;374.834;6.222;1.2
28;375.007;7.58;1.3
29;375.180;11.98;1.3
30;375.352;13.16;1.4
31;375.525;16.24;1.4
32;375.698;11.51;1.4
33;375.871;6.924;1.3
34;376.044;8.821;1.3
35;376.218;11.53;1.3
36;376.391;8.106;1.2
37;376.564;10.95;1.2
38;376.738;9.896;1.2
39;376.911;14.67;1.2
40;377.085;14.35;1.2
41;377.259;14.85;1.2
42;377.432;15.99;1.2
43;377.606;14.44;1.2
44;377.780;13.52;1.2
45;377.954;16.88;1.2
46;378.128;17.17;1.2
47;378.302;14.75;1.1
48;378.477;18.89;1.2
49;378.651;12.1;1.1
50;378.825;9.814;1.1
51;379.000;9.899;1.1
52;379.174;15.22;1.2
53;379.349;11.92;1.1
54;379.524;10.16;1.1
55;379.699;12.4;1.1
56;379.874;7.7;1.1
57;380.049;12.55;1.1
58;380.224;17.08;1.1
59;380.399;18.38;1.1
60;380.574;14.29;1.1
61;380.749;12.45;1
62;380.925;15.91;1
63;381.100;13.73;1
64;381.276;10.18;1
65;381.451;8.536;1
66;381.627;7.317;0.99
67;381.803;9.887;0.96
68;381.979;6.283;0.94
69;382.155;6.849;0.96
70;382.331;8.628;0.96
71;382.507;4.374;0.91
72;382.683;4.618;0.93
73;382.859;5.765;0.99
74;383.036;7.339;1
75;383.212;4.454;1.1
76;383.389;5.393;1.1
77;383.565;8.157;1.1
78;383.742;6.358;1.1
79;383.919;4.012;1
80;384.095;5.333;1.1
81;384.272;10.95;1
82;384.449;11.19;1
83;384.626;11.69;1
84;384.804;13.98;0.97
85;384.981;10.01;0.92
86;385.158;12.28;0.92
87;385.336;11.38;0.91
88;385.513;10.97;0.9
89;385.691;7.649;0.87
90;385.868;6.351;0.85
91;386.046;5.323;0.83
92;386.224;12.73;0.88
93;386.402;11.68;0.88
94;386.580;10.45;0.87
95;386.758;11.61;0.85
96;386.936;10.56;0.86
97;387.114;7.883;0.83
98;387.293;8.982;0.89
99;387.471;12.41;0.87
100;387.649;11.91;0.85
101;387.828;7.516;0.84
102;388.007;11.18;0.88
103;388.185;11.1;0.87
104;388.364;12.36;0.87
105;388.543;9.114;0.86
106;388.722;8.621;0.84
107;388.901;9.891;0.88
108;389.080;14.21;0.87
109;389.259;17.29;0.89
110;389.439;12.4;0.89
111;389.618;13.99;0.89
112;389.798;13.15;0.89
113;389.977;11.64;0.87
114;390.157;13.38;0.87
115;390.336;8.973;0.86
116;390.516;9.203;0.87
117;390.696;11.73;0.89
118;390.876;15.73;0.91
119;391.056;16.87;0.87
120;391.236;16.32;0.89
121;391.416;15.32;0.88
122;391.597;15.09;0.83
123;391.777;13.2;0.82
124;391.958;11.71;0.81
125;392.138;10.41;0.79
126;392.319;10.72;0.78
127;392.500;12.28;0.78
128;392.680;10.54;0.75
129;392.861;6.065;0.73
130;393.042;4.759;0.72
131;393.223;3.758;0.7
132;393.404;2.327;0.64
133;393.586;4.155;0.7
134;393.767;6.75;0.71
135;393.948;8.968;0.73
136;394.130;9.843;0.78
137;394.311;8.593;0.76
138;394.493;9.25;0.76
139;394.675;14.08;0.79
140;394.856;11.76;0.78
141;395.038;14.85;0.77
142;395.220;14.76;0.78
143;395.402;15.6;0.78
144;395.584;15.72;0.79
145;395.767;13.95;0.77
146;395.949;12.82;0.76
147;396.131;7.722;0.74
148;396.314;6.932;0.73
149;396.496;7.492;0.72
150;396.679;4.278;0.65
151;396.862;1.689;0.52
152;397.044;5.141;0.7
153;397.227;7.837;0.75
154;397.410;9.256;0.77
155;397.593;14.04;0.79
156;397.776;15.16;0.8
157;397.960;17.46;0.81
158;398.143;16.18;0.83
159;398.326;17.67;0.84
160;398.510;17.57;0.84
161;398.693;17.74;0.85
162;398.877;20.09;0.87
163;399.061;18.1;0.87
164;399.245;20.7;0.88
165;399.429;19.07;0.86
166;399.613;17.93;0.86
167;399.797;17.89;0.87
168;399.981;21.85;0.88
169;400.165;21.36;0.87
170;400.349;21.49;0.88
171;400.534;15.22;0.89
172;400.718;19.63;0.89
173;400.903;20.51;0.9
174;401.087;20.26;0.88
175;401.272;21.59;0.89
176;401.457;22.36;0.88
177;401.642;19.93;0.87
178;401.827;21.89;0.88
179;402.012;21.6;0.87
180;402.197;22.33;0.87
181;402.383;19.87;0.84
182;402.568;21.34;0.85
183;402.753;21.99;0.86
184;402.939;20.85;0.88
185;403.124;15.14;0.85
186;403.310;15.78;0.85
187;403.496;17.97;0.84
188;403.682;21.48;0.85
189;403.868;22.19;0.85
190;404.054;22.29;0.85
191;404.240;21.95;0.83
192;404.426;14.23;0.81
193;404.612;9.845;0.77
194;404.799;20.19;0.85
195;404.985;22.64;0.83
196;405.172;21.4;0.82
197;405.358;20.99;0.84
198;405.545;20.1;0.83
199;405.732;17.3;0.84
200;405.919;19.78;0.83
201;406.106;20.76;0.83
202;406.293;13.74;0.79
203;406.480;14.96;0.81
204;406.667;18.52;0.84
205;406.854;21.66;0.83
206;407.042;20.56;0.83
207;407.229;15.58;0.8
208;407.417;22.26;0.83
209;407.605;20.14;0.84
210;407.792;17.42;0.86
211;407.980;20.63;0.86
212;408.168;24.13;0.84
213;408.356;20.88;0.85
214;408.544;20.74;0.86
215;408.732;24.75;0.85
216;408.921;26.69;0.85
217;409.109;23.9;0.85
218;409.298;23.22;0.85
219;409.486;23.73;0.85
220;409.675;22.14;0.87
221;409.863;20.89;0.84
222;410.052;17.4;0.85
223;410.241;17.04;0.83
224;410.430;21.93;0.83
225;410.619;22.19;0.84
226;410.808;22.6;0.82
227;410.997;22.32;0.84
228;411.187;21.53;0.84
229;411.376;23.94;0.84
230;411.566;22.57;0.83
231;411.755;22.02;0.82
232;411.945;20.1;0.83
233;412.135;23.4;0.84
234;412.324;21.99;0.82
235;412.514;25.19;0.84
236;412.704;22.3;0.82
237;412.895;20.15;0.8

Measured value 2.05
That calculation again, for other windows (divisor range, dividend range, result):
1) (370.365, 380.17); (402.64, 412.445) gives 2.18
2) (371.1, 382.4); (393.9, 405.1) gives 1.63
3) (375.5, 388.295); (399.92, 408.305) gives 2.06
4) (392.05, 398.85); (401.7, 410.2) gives 2.00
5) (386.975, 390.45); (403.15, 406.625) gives 1.79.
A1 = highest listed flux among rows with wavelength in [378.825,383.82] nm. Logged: 18.38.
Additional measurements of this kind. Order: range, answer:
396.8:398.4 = 17.67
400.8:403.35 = 22.36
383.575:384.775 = 11.69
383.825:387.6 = 13.98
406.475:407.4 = 21.66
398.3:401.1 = 21.85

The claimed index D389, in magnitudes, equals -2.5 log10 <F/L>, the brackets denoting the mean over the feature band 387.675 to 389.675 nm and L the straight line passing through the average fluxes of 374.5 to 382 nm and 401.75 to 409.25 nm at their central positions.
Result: 0.29 mag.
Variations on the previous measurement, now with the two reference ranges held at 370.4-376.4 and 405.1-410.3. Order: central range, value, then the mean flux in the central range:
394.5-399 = 0.339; 12.5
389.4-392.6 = 0.179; 12.9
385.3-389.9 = 0.297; 10.8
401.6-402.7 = -0.139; 21.3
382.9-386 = 0.468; 8.59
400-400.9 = -0.090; 19.7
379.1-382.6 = 0.077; 11.2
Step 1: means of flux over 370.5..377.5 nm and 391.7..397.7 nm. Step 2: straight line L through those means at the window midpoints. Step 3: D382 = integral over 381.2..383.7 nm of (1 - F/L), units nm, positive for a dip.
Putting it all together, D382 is 0.75 nm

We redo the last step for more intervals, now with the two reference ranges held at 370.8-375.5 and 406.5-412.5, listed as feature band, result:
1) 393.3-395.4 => 0.866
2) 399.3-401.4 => -0.140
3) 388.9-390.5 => 0.245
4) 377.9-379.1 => -0.283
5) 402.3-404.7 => 0.083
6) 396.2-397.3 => 0.747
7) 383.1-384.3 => 0.638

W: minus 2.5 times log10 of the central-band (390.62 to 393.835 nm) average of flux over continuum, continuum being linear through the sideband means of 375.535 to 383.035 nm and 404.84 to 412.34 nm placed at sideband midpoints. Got 0.44 mag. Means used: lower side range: 11.6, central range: 10.4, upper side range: 21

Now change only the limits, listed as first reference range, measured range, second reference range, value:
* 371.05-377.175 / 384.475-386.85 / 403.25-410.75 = 0.284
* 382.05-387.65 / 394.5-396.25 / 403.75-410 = 0.086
